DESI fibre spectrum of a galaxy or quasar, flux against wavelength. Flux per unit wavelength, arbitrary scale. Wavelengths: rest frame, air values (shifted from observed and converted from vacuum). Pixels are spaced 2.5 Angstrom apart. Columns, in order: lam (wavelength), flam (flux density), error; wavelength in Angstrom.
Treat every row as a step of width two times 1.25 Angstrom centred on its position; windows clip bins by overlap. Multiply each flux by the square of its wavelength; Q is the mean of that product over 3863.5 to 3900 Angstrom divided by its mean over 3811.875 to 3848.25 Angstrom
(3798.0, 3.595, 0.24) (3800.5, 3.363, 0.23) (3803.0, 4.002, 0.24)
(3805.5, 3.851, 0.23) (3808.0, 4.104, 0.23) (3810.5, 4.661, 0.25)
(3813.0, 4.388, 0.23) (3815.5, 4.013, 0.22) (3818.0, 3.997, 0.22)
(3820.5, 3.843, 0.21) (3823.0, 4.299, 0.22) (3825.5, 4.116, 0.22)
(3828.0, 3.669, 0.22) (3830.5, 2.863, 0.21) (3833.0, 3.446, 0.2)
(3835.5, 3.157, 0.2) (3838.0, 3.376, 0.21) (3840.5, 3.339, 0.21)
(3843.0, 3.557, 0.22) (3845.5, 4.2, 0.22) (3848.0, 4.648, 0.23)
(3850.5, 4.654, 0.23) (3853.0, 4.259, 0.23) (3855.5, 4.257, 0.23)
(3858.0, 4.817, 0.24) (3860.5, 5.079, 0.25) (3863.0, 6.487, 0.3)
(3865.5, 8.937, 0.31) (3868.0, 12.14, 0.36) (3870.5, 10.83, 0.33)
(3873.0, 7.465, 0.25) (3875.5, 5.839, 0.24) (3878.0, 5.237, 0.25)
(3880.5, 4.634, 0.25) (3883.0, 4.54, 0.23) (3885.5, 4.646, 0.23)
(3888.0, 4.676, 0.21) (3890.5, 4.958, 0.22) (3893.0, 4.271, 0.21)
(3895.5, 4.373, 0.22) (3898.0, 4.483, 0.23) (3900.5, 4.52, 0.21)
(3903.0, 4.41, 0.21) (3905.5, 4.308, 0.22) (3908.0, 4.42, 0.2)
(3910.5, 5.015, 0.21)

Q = 1.68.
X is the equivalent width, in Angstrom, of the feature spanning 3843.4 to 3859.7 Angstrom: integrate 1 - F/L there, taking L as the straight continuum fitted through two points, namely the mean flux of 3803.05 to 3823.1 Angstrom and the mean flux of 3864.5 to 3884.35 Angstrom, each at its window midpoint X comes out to 4.6 Angstrom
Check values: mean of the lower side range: 4.13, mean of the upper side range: 7.42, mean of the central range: 4.44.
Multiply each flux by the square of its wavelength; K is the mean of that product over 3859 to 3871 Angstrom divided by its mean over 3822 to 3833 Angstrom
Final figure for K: 2.3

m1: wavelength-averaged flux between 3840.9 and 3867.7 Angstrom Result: 5.28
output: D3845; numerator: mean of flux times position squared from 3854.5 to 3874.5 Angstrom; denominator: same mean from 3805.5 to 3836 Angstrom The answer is 1.98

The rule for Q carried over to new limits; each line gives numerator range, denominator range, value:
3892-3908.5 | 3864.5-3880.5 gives 0.55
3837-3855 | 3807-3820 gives 0.97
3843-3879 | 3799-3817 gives 1.59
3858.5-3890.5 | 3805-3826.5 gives 1.64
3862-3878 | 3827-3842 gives 2.58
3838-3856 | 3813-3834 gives 1.08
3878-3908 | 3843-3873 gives 0.73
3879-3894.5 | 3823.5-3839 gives 1.37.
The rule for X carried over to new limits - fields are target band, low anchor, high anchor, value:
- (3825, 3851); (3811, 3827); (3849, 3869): 7.3 Angstrom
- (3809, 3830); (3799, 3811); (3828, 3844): -2.4 Angstrom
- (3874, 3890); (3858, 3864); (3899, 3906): 0.1 Angstrom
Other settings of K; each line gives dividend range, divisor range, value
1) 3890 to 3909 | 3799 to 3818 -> 1.15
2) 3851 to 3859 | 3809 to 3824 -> 1.08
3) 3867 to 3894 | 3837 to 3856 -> 1.58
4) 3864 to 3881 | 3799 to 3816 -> 2.04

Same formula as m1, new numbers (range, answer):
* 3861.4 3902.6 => 6.08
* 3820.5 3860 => 3.93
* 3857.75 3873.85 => 8.17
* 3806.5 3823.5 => 4.18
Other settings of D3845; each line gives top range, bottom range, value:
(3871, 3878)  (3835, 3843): 2.08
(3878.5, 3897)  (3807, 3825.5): 1.14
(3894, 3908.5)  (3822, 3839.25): 1.29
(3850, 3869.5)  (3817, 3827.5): 1.63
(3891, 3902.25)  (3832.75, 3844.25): 1.36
